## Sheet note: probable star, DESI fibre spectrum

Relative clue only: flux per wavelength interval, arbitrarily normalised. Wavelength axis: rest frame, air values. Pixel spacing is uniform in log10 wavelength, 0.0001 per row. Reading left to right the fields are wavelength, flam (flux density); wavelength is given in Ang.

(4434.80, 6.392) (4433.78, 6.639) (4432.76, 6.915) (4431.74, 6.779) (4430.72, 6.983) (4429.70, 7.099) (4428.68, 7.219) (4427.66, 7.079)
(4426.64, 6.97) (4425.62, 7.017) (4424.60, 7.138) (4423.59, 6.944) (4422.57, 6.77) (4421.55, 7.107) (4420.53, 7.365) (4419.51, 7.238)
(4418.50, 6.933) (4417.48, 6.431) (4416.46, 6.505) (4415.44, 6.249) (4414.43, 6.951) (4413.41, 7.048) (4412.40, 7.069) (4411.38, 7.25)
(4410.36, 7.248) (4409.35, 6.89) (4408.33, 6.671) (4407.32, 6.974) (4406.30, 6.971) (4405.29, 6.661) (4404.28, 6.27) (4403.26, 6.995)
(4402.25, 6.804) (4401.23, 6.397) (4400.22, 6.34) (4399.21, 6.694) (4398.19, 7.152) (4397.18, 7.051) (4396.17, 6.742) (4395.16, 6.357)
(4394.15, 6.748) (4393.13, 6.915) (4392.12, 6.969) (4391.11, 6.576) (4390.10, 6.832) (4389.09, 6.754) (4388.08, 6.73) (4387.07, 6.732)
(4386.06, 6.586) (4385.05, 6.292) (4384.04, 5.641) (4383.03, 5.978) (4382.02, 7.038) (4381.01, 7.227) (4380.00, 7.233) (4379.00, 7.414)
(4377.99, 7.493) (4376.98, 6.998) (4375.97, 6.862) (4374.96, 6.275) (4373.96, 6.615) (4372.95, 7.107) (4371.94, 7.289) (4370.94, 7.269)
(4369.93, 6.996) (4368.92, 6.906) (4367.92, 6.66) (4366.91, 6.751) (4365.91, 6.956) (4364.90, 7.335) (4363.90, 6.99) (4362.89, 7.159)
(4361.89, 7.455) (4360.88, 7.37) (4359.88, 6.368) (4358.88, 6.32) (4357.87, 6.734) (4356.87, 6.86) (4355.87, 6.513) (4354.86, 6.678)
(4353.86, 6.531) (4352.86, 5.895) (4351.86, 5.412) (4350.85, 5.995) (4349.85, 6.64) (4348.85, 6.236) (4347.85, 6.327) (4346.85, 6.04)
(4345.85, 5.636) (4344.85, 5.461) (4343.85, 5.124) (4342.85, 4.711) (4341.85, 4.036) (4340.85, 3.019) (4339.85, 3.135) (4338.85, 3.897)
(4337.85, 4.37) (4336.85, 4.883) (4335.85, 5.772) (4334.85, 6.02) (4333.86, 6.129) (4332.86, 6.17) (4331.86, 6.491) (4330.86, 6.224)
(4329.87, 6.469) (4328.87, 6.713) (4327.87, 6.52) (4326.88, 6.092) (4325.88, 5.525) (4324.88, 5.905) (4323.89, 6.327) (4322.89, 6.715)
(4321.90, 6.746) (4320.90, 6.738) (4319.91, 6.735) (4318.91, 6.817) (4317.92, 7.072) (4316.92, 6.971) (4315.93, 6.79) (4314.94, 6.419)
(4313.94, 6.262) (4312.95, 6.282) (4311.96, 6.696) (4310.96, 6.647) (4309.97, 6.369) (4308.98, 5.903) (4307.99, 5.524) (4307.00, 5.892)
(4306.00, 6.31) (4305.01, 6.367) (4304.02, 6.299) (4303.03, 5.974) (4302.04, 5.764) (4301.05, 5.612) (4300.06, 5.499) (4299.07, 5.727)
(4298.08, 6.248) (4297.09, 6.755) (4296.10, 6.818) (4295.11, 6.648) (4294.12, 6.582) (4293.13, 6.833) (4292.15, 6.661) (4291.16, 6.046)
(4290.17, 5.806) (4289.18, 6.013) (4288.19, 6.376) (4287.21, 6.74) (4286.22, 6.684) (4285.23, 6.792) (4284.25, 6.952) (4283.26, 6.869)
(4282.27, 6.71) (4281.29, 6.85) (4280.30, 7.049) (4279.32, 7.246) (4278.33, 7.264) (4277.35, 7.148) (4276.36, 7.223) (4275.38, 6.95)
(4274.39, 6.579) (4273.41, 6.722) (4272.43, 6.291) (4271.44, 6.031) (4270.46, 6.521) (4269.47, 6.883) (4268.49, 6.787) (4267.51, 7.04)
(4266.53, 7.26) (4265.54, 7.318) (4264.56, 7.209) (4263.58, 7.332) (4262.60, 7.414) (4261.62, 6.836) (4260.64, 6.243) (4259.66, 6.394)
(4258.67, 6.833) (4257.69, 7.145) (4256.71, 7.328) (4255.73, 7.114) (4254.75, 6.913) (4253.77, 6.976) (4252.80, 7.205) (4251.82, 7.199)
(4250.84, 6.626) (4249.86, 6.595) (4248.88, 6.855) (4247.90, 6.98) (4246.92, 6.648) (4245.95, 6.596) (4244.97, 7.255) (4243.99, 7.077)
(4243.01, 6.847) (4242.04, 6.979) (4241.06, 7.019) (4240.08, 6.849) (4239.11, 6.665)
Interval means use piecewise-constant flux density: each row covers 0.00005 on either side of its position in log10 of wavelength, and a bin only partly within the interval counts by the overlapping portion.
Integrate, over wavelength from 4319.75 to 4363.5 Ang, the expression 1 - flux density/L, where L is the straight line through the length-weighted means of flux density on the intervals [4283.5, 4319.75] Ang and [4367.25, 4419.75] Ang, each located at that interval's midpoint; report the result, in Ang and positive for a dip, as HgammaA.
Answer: 4.1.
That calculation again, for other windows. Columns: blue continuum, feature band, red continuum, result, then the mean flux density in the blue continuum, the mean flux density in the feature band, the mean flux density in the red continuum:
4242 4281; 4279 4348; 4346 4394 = 7.28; 6.92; 6.11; 6.71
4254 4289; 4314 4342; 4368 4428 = 3.89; 6.88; 5.91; 6.84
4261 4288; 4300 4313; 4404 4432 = 1.54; 6.91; 6.09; 6.93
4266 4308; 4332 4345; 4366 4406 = 3.52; 6.53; 4.85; 6.78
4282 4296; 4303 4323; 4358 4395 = 0.53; 6.55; 6.46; 6.85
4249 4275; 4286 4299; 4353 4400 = 0.78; 6.88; 6.45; 6.82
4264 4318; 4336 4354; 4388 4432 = 4.09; 6.55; 5.17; 6.86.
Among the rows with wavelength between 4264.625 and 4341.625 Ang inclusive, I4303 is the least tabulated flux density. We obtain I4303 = 3.019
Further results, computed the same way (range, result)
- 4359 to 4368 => 6.368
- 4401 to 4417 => 6.249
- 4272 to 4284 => 6.291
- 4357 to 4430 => 5.641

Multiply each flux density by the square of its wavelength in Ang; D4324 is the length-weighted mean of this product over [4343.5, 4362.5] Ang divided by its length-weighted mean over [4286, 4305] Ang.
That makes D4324 1.03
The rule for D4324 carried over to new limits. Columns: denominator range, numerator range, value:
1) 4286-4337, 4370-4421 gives 1.12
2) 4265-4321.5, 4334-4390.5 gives 0.99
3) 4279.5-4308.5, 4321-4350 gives 0.90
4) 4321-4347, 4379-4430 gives 1.27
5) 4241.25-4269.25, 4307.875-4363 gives 0.90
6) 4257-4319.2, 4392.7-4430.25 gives 1.10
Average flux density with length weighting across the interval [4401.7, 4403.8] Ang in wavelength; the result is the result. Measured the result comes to 6.85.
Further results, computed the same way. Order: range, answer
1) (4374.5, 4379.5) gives 7.01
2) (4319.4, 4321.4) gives 6.73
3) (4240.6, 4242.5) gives 6.99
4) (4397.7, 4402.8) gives 6.67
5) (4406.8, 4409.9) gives 6.85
